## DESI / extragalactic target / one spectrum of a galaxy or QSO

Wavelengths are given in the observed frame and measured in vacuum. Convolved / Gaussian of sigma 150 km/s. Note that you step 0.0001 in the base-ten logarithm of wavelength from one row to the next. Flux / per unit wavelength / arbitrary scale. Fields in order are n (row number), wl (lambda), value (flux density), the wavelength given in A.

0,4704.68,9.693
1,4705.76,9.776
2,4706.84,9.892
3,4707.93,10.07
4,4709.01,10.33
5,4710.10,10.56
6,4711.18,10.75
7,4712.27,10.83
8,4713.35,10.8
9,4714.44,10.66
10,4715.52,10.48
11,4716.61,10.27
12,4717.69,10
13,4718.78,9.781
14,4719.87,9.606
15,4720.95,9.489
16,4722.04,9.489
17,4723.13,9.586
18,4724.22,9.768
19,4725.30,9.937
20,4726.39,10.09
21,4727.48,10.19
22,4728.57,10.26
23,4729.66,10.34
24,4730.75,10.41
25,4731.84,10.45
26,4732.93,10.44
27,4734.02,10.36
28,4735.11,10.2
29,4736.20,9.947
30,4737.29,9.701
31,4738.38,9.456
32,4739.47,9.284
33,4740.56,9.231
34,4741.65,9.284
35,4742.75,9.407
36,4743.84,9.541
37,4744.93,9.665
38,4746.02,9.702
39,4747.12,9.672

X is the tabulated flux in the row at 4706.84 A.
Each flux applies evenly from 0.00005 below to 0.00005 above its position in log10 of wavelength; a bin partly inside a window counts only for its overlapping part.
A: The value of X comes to 9.892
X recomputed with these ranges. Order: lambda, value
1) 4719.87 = 9.606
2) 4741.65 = 9.284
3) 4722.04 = 9.489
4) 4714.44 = 10.66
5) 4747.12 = 9.672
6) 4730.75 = 10.41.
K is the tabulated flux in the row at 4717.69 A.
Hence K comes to 10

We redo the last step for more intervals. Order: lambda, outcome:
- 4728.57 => 10.26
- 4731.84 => 10.45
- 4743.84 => 9.541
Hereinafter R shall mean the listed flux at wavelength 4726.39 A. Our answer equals 10.09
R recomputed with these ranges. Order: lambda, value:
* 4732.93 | 10.44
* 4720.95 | 9.489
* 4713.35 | 10.8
